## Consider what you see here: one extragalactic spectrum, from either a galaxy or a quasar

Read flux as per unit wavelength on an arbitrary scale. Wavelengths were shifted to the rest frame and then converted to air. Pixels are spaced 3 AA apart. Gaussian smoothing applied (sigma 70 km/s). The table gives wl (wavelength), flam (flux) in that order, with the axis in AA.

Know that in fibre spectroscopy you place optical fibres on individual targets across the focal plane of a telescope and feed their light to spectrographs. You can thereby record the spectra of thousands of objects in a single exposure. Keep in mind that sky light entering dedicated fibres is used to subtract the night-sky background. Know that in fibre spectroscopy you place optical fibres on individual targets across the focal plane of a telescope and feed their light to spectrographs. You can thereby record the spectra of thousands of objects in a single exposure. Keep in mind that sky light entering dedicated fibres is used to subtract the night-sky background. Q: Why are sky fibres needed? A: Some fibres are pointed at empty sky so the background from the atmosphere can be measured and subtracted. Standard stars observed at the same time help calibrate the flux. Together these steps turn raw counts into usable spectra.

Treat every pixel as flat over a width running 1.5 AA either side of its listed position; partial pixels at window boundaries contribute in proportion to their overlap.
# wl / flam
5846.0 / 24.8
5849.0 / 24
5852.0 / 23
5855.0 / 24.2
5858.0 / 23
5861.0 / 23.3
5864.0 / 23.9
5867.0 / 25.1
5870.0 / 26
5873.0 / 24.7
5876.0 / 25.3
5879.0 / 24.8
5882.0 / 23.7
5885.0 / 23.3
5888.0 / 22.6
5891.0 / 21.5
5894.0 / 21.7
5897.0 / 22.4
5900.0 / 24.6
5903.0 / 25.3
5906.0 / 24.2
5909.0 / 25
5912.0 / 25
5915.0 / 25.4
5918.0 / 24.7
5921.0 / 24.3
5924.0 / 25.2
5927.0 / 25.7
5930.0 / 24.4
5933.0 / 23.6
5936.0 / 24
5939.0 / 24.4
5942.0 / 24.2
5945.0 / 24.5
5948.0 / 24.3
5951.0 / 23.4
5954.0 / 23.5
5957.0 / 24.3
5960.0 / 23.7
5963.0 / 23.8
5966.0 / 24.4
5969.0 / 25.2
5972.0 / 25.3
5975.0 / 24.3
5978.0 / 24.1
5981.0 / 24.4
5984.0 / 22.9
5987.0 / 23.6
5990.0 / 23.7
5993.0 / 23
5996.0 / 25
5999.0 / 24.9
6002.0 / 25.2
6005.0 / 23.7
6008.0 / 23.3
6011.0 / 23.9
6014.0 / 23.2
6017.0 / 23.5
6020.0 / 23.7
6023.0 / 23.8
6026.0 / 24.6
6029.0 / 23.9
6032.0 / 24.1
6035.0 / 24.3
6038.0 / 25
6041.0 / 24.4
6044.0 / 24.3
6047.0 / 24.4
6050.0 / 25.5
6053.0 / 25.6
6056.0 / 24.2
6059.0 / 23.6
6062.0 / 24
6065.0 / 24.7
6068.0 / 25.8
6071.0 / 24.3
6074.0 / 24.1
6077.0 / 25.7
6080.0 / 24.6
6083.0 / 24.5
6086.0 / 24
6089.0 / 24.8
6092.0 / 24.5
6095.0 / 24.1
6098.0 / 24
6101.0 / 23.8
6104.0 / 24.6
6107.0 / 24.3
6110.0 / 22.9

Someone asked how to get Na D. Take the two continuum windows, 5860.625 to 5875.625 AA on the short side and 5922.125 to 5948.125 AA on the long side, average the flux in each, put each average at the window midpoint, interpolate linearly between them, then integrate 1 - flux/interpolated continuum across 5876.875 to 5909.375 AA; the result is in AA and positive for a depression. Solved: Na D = 1.5 AA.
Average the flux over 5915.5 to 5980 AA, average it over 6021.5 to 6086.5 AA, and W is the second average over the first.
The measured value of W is 1.01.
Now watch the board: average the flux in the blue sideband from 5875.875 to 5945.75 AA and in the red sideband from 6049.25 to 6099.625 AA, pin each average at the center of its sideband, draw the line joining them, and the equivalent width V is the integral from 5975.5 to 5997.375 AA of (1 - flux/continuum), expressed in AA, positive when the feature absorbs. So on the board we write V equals 0.5 AA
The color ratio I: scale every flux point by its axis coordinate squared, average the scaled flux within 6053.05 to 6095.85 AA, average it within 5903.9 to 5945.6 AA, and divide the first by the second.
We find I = 1.05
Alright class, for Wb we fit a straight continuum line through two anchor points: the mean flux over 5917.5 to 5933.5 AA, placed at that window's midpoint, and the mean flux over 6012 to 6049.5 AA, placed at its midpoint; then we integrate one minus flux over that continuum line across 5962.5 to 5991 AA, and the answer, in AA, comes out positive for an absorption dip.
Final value 0.3 AA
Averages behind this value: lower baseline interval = 24.7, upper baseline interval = 24.1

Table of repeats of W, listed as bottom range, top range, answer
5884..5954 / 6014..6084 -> 1.02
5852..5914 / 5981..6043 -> 1.00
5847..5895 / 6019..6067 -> 1.03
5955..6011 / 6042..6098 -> 1.02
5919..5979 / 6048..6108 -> 1.01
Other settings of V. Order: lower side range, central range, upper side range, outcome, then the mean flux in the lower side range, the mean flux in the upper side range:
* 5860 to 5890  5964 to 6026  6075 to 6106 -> 0.74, 24.2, 24.5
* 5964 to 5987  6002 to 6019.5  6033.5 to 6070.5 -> 0.56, 24.3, 24.6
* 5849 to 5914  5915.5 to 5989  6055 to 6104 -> -0.47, 23.9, 24.4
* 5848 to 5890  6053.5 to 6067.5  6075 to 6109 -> 0.01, 24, 24.4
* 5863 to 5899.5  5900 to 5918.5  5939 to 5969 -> -0.79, 23.8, 24.1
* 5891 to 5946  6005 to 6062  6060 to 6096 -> 0.78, 24.3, 24.6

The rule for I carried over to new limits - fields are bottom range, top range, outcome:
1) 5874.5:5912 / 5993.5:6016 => 1.05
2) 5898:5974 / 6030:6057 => 1.04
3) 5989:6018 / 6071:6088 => 1.05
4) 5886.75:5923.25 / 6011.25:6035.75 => 1.04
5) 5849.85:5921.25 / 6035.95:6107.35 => 1.09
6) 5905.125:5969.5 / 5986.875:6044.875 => 1.01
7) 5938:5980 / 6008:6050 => 1.02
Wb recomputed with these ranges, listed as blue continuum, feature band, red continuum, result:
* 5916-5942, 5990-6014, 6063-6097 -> 0.5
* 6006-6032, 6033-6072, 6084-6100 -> -1.0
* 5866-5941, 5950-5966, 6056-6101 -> 0.3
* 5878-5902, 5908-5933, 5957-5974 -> -1.3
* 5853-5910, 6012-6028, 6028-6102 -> 0.4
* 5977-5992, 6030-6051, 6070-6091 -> -0.3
